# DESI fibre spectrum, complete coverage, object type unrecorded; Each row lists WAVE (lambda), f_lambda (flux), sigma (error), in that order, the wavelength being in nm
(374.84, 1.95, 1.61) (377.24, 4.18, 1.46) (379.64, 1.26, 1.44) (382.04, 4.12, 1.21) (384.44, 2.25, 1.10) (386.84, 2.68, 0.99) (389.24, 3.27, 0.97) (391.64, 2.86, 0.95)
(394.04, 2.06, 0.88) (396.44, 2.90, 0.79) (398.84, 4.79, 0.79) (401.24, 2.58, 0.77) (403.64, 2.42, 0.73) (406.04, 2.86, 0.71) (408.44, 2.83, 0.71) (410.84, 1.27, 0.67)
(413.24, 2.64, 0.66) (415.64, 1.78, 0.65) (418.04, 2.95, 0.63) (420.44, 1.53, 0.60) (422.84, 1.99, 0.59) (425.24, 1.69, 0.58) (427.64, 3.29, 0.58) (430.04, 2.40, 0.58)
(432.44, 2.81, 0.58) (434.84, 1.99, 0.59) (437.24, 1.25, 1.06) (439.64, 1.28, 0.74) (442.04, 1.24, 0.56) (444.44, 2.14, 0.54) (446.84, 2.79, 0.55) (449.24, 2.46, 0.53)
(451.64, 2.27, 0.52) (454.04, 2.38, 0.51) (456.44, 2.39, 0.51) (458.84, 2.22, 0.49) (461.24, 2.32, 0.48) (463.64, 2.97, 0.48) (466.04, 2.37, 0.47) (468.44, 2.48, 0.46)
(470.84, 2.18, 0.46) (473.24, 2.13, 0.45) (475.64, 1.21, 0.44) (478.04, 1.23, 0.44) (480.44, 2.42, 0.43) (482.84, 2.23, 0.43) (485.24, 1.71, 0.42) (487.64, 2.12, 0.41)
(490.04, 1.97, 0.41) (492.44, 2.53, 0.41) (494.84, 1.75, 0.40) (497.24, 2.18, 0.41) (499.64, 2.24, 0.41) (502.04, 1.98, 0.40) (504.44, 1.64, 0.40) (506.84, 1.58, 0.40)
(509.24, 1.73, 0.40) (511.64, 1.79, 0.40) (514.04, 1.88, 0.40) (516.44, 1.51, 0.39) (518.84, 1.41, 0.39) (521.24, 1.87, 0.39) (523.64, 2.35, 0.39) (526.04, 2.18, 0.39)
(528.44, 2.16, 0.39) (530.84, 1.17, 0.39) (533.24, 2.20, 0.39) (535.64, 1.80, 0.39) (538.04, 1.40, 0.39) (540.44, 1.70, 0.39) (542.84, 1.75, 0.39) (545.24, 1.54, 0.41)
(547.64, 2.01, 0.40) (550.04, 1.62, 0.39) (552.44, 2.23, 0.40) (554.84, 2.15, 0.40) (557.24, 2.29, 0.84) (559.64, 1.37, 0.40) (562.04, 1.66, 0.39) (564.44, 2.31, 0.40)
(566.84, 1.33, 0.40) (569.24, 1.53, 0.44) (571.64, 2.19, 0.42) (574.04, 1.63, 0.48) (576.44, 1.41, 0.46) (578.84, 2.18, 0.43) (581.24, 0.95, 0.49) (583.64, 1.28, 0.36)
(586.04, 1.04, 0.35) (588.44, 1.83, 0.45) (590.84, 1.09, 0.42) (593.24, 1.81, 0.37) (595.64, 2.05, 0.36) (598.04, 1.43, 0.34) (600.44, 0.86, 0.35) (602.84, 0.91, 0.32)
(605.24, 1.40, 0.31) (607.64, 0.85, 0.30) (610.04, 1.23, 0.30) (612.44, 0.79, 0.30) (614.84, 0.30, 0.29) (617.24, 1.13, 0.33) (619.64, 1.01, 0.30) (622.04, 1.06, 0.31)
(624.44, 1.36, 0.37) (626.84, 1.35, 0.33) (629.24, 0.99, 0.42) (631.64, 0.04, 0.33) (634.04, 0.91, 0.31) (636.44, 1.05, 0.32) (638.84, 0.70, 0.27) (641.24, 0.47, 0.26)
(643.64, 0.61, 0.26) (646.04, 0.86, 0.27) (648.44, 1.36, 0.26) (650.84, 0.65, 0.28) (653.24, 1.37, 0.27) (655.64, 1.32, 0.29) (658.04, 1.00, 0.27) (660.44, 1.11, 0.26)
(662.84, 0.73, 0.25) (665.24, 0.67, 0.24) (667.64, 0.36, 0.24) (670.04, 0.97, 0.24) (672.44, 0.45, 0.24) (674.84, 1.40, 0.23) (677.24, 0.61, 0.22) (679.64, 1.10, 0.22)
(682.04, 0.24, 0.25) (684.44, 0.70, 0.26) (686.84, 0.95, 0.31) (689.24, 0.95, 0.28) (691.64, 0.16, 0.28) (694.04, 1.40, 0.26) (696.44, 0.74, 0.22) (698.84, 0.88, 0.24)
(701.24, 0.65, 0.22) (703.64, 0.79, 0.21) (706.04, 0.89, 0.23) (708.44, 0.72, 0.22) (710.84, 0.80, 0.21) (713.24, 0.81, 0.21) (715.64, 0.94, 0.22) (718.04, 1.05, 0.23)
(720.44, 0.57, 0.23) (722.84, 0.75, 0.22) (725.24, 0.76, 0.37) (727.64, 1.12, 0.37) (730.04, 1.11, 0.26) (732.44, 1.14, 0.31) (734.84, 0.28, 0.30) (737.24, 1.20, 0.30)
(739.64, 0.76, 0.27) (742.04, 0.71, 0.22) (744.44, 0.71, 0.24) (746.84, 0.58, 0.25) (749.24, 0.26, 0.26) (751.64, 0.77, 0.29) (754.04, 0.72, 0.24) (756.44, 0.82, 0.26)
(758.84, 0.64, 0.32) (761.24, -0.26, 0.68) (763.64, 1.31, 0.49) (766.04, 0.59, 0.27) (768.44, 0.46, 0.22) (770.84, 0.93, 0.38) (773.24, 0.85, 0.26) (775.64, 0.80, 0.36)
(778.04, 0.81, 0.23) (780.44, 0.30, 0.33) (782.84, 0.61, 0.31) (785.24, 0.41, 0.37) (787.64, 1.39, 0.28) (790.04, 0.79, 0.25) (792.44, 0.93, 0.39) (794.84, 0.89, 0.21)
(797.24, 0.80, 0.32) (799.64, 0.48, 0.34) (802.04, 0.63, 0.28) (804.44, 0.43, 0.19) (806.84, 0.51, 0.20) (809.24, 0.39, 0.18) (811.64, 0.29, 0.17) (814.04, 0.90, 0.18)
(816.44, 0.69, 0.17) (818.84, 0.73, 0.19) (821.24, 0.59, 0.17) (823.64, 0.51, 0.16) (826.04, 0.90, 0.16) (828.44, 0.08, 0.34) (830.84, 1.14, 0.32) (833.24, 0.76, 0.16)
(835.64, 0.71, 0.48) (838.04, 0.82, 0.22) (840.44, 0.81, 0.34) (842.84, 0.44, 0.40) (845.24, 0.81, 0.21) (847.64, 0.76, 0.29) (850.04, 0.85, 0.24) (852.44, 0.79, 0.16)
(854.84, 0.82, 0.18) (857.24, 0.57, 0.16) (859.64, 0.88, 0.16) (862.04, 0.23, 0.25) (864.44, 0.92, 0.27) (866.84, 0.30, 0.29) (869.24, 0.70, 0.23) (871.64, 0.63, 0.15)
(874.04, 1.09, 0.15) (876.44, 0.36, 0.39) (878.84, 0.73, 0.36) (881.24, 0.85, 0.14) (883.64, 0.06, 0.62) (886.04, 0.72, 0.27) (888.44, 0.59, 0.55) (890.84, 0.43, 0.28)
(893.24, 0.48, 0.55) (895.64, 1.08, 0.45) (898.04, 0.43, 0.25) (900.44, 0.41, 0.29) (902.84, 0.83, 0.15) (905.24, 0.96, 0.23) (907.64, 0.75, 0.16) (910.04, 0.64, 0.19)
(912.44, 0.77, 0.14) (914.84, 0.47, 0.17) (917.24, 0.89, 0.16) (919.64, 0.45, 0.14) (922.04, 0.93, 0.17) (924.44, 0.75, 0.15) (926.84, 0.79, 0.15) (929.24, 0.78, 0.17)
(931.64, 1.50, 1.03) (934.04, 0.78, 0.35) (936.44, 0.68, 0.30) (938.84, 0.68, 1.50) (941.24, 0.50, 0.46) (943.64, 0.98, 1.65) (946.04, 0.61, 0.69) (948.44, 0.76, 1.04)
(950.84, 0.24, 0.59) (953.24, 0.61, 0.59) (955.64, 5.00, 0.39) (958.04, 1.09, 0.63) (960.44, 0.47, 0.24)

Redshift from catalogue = 1.565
